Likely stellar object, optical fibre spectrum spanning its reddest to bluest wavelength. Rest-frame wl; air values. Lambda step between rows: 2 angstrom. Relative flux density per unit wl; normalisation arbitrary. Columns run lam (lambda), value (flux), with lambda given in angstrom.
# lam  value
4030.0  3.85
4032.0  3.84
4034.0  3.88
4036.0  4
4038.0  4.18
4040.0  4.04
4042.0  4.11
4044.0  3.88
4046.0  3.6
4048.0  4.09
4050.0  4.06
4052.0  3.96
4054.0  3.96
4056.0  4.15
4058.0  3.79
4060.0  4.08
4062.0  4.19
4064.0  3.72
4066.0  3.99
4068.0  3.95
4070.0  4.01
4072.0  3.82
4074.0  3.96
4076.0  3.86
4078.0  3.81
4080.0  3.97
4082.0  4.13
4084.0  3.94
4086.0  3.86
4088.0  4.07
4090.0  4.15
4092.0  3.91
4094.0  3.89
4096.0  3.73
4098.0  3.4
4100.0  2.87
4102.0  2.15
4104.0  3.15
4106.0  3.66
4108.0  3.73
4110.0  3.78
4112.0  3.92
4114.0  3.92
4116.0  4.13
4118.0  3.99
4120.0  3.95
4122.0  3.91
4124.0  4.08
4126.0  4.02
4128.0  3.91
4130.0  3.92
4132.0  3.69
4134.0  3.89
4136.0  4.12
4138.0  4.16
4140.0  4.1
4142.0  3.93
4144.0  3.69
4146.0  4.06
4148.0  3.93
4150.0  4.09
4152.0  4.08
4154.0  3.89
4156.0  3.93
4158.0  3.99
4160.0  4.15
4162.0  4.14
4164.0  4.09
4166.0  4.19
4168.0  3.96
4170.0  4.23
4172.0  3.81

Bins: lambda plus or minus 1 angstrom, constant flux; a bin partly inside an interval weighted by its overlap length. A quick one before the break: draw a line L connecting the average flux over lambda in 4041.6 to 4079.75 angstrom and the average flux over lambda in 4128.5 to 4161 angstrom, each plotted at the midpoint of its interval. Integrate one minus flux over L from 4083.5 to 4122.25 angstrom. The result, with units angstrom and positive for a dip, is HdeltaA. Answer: 2.6 angstrom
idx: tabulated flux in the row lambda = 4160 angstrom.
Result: 4.15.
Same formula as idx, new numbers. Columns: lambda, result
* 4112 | 3.92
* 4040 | 4.04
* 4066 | 3.99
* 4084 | 3.94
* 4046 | 3.6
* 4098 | 3.4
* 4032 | 3.84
